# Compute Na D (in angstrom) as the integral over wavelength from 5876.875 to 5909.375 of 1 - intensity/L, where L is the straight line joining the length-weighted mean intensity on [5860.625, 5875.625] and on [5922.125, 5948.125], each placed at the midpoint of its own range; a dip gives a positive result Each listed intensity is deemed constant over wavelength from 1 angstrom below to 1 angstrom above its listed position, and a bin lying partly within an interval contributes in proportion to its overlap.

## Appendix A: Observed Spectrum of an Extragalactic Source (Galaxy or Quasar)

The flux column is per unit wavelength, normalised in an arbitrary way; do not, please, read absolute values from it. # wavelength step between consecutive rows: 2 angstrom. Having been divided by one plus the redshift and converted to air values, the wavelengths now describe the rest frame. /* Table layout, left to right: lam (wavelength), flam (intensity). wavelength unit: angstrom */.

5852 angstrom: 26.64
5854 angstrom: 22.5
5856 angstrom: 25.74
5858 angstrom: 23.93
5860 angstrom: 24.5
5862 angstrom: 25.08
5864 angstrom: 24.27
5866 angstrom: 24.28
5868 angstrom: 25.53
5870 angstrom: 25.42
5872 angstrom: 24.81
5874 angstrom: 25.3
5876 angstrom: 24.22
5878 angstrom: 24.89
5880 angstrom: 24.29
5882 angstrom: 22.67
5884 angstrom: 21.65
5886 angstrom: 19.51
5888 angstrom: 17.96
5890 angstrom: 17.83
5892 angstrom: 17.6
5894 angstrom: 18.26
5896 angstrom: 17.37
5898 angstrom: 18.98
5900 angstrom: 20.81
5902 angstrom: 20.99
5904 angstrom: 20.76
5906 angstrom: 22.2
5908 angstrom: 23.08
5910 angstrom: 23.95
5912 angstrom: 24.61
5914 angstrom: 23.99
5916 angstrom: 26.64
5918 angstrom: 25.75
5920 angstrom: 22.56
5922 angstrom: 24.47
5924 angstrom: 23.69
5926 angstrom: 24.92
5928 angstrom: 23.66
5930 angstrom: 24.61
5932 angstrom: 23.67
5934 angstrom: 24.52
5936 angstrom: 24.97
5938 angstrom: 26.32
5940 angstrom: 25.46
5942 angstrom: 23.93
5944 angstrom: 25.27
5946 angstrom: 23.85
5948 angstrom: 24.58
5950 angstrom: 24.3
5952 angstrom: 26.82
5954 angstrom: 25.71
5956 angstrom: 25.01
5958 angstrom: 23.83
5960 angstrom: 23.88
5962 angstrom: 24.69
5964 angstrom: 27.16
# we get 5.5 angstrom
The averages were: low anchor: 24.9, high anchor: 24.6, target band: 20.6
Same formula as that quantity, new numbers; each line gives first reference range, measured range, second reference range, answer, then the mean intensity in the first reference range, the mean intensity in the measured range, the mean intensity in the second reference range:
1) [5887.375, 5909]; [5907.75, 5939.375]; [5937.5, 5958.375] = -3.1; 19.7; 24.5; 25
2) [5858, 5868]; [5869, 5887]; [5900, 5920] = 0.4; 24.6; 23.6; 23.4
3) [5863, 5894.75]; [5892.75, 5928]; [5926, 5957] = 1.7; 22.4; 22.5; 24.8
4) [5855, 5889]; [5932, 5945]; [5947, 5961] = -0.2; 23.8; 25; 24.9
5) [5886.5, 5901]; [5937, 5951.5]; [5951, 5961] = -0.7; 18.4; 24.9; 25.1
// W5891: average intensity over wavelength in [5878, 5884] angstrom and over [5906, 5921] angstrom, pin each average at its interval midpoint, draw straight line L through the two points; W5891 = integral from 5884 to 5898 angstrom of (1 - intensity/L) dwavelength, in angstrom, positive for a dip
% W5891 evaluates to 3.1 angstrom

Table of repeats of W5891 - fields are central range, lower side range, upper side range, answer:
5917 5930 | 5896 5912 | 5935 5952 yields -0.57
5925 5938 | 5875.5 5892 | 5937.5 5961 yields -0.34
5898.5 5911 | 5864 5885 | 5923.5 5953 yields 1.36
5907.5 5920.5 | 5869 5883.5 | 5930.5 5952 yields 0.08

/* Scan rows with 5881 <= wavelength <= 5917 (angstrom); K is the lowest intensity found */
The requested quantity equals 17.37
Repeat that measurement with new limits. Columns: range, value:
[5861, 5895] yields 17.6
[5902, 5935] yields 20.76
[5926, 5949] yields 23.66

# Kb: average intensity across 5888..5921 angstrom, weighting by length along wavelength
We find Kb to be 21.5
